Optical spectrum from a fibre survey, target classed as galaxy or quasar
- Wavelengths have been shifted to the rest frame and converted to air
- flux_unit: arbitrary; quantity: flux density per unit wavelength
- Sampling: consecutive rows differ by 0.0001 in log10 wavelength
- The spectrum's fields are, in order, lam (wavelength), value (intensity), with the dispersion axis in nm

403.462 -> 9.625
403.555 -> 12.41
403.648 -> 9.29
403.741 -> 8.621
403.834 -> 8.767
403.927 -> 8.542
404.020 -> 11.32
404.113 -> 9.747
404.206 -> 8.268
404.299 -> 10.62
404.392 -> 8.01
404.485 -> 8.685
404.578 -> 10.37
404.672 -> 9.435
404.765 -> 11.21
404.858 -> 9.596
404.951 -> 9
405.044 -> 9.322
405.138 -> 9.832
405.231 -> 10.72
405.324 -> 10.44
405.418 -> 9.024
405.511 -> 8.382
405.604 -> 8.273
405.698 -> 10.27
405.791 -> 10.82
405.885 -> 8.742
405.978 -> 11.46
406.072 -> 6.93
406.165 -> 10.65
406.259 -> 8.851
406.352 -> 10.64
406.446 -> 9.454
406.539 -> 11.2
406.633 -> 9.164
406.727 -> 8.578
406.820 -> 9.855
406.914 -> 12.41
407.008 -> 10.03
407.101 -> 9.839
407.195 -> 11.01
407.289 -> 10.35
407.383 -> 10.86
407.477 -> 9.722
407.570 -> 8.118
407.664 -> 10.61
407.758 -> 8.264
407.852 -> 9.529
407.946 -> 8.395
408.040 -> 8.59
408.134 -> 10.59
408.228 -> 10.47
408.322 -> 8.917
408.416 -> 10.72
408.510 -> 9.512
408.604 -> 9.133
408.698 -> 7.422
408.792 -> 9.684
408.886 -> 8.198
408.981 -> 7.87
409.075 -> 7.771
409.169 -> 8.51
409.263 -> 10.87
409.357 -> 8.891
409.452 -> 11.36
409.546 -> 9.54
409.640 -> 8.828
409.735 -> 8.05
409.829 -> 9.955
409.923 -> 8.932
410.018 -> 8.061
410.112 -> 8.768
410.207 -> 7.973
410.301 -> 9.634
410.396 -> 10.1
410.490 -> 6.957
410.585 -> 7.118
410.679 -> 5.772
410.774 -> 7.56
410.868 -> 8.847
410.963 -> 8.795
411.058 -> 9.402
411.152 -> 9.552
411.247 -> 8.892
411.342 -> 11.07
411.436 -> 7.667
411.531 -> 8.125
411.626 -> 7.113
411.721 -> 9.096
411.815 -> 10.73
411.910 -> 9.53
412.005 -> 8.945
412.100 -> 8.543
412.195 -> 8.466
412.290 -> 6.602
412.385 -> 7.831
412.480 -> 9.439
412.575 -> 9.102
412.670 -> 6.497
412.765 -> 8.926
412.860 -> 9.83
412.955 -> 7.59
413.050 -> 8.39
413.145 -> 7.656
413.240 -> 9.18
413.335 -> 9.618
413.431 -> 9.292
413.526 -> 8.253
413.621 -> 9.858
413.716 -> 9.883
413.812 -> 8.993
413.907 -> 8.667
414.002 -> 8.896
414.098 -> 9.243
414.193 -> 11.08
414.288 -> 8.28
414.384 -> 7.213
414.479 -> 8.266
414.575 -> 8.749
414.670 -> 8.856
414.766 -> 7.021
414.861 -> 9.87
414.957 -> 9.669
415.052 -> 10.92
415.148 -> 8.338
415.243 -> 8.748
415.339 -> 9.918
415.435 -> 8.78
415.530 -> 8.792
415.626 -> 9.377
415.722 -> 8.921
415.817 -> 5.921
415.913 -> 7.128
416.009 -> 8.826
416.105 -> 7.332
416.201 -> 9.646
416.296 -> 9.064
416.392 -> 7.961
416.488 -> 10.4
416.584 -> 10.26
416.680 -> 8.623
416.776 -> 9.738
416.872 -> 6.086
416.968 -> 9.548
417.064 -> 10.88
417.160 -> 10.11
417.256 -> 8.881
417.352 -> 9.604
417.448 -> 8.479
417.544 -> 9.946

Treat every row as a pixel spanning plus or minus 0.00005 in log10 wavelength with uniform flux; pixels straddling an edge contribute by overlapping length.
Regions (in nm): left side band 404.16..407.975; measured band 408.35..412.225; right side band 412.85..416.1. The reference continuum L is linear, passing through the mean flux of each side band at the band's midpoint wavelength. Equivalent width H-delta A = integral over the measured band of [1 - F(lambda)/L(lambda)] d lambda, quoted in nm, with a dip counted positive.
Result 0.17 nm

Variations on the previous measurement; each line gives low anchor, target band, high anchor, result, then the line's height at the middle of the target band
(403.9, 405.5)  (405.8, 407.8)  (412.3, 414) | -0.096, 9.41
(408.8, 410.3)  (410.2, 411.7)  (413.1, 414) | 0.091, 8.98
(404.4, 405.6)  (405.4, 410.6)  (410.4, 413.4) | -0.148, 9.11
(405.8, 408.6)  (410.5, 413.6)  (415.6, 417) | 0.201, 9.13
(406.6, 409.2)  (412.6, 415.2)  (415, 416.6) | 0.032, 8.97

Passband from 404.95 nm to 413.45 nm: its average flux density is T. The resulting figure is 9.13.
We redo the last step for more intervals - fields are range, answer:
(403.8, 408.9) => 9.62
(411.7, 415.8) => 8.86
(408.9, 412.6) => 8.72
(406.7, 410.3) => 9.38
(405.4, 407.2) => 9.77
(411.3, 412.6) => 8.72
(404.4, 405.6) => 9.57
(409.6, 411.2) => 8.49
